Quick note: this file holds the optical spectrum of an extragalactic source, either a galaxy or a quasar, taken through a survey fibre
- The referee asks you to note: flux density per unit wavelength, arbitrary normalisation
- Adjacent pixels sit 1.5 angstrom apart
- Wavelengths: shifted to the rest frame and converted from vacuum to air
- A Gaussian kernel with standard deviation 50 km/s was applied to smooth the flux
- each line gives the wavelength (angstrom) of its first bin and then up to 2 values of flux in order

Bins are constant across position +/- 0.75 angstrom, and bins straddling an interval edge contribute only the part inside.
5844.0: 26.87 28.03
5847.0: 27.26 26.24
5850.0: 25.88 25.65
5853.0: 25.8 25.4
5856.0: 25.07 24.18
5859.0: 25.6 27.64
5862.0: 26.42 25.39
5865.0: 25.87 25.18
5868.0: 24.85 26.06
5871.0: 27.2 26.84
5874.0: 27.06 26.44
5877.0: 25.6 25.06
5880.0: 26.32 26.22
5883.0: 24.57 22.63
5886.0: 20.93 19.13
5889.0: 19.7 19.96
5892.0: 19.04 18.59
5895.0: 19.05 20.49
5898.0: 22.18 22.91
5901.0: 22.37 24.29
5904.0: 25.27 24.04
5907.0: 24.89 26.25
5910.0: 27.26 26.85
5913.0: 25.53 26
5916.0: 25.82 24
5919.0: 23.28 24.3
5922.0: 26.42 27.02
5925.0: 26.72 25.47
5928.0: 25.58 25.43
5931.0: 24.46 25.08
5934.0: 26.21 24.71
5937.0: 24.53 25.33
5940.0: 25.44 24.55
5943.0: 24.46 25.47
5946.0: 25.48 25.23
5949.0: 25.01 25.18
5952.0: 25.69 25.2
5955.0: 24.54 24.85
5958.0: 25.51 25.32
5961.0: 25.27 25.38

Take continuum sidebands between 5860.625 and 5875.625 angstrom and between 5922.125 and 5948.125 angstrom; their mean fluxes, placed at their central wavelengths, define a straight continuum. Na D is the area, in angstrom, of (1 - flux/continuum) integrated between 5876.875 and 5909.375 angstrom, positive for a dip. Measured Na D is 4.0 angstrom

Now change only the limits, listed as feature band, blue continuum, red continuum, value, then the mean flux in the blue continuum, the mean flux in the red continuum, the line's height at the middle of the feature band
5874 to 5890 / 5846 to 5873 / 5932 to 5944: 1.2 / 25.9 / 25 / 25.7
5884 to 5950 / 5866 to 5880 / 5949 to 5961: 4.0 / 26.1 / 25.2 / 25.6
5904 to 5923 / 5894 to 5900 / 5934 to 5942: -2.4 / 21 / 25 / 22.6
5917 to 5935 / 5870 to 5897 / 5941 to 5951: -0.7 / 23.1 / 25.1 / 24.4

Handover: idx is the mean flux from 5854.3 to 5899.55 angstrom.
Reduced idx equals 23.9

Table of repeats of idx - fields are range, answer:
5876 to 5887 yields 24.4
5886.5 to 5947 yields 24.1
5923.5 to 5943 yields 25.3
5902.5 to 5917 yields 25.7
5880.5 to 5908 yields 22.1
